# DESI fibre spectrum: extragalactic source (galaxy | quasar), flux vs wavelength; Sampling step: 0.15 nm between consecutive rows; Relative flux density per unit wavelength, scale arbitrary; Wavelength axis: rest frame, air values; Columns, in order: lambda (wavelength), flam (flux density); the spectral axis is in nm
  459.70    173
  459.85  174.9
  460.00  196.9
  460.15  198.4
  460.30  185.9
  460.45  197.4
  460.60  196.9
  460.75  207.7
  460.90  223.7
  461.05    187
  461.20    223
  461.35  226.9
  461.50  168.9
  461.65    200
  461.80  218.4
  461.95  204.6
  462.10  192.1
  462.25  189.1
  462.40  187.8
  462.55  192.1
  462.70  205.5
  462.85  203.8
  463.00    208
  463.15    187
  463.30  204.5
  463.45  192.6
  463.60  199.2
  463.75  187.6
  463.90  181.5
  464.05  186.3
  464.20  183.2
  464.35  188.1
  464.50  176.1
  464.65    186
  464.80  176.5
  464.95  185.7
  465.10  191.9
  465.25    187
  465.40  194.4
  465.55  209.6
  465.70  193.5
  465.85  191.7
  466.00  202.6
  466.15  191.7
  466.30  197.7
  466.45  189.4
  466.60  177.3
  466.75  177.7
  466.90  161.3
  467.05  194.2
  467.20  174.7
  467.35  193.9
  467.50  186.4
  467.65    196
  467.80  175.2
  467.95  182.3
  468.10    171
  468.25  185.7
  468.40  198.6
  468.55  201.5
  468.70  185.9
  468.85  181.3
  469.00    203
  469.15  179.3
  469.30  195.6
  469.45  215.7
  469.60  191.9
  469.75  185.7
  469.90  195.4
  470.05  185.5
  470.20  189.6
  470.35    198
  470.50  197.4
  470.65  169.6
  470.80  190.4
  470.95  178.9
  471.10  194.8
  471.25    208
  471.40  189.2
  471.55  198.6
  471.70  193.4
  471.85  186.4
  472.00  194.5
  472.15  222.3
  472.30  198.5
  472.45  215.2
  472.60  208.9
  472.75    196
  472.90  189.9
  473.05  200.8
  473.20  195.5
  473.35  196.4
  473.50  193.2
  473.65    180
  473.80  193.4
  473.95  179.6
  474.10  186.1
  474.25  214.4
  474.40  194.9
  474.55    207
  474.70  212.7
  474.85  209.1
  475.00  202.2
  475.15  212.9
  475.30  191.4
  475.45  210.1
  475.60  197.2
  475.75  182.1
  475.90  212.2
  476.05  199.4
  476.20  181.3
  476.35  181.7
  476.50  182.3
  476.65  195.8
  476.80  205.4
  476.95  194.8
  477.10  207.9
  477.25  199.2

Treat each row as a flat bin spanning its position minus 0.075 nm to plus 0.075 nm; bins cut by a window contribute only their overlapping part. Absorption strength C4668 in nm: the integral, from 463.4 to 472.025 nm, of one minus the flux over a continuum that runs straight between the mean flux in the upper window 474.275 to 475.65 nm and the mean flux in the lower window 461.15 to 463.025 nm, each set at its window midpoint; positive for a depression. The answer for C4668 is 0.57 nm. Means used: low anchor 201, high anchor 205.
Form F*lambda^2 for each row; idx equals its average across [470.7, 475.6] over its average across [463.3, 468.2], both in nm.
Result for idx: 1.1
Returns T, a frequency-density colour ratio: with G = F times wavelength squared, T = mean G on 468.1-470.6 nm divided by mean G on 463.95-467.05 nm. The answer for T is 1.0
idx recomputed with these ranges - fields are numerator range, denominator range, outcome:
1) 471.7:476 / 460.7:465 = 1.07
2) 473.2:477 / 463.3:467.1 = 1.09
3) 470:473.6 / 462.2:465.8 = 1.05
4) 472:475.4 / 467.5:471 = 1.08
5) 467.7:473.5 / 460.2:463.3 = 1.00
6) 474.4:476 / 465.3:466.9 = 1.11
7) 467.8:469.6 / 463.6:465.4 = 1.04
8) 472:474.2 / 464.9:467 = 1.07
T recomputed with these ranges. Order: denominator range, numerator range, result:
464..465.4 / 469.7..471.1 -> 1.04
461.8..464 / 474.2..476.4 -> 1.08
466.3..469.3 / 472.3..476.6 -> 1.09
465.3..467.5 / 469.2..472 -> 1.04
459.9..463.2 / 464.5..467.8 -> 0.96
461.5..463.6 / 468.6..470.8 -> 1.00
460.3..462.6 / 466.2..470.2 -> 0.96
